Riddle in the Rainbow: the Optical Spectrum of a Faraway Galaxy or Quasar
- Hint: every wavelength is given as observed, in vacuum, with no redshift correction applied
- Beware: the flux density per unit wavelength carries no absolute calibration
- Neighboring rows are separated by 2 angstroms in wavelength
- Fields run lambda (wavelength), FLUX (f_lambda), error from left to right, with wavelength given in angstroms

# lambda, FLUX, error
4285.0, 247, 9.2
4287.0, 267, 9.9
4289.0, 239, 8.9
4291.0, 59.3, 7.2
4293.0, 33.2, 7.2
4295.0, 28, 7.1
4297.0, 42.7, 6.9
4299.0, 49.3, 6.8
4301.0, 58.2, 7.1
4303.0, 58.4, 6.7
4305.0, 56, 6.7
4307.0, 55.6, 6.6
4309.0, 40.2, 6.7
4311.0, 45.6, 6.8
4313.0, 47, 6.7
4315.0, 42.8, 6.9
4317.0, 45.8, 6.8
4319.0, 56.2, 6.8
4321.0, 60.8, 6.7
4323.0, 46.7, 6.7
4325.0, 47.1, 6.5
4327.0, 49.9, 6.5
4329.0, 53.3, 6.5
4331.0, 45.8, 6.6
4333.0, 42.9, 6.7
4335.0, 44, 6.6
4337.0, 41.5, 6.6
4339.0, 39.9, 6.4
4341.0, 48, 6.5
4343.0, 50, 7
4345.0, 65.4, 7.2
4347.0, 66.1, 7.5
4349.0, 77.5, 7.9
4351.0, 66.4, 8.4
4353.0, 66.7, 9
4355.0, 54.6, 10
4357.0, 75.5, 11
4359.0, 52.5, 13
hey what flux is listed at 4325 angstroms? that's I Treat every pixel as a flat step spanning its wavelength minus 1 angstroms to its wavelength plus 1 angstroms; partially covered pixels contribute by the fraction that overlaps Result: 47.1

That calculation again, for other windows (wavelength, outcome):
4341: 48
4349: 77.5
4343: 50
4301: 58.2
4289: 239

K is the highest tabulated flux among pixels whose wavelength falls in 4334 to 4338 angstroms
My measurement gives 44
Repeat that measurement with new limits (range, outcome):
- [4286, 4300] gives 267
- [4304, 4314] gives 56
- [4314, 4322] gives 60.8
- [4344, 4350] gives 77.5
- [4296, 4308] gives 58.4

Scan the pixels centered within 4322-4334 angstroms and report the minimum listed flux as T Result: 42.9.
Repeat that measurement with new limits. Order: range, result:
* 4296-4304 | 42.7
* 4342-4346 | 50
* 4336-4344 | 39.9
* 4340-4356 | 48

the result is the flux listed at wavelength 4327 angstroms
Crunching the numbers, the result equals 49.9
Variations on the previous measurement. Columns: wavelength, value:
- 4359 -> 52.5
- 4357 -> 75.5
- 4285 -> 247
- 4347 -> 66.1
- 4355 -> 54.6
